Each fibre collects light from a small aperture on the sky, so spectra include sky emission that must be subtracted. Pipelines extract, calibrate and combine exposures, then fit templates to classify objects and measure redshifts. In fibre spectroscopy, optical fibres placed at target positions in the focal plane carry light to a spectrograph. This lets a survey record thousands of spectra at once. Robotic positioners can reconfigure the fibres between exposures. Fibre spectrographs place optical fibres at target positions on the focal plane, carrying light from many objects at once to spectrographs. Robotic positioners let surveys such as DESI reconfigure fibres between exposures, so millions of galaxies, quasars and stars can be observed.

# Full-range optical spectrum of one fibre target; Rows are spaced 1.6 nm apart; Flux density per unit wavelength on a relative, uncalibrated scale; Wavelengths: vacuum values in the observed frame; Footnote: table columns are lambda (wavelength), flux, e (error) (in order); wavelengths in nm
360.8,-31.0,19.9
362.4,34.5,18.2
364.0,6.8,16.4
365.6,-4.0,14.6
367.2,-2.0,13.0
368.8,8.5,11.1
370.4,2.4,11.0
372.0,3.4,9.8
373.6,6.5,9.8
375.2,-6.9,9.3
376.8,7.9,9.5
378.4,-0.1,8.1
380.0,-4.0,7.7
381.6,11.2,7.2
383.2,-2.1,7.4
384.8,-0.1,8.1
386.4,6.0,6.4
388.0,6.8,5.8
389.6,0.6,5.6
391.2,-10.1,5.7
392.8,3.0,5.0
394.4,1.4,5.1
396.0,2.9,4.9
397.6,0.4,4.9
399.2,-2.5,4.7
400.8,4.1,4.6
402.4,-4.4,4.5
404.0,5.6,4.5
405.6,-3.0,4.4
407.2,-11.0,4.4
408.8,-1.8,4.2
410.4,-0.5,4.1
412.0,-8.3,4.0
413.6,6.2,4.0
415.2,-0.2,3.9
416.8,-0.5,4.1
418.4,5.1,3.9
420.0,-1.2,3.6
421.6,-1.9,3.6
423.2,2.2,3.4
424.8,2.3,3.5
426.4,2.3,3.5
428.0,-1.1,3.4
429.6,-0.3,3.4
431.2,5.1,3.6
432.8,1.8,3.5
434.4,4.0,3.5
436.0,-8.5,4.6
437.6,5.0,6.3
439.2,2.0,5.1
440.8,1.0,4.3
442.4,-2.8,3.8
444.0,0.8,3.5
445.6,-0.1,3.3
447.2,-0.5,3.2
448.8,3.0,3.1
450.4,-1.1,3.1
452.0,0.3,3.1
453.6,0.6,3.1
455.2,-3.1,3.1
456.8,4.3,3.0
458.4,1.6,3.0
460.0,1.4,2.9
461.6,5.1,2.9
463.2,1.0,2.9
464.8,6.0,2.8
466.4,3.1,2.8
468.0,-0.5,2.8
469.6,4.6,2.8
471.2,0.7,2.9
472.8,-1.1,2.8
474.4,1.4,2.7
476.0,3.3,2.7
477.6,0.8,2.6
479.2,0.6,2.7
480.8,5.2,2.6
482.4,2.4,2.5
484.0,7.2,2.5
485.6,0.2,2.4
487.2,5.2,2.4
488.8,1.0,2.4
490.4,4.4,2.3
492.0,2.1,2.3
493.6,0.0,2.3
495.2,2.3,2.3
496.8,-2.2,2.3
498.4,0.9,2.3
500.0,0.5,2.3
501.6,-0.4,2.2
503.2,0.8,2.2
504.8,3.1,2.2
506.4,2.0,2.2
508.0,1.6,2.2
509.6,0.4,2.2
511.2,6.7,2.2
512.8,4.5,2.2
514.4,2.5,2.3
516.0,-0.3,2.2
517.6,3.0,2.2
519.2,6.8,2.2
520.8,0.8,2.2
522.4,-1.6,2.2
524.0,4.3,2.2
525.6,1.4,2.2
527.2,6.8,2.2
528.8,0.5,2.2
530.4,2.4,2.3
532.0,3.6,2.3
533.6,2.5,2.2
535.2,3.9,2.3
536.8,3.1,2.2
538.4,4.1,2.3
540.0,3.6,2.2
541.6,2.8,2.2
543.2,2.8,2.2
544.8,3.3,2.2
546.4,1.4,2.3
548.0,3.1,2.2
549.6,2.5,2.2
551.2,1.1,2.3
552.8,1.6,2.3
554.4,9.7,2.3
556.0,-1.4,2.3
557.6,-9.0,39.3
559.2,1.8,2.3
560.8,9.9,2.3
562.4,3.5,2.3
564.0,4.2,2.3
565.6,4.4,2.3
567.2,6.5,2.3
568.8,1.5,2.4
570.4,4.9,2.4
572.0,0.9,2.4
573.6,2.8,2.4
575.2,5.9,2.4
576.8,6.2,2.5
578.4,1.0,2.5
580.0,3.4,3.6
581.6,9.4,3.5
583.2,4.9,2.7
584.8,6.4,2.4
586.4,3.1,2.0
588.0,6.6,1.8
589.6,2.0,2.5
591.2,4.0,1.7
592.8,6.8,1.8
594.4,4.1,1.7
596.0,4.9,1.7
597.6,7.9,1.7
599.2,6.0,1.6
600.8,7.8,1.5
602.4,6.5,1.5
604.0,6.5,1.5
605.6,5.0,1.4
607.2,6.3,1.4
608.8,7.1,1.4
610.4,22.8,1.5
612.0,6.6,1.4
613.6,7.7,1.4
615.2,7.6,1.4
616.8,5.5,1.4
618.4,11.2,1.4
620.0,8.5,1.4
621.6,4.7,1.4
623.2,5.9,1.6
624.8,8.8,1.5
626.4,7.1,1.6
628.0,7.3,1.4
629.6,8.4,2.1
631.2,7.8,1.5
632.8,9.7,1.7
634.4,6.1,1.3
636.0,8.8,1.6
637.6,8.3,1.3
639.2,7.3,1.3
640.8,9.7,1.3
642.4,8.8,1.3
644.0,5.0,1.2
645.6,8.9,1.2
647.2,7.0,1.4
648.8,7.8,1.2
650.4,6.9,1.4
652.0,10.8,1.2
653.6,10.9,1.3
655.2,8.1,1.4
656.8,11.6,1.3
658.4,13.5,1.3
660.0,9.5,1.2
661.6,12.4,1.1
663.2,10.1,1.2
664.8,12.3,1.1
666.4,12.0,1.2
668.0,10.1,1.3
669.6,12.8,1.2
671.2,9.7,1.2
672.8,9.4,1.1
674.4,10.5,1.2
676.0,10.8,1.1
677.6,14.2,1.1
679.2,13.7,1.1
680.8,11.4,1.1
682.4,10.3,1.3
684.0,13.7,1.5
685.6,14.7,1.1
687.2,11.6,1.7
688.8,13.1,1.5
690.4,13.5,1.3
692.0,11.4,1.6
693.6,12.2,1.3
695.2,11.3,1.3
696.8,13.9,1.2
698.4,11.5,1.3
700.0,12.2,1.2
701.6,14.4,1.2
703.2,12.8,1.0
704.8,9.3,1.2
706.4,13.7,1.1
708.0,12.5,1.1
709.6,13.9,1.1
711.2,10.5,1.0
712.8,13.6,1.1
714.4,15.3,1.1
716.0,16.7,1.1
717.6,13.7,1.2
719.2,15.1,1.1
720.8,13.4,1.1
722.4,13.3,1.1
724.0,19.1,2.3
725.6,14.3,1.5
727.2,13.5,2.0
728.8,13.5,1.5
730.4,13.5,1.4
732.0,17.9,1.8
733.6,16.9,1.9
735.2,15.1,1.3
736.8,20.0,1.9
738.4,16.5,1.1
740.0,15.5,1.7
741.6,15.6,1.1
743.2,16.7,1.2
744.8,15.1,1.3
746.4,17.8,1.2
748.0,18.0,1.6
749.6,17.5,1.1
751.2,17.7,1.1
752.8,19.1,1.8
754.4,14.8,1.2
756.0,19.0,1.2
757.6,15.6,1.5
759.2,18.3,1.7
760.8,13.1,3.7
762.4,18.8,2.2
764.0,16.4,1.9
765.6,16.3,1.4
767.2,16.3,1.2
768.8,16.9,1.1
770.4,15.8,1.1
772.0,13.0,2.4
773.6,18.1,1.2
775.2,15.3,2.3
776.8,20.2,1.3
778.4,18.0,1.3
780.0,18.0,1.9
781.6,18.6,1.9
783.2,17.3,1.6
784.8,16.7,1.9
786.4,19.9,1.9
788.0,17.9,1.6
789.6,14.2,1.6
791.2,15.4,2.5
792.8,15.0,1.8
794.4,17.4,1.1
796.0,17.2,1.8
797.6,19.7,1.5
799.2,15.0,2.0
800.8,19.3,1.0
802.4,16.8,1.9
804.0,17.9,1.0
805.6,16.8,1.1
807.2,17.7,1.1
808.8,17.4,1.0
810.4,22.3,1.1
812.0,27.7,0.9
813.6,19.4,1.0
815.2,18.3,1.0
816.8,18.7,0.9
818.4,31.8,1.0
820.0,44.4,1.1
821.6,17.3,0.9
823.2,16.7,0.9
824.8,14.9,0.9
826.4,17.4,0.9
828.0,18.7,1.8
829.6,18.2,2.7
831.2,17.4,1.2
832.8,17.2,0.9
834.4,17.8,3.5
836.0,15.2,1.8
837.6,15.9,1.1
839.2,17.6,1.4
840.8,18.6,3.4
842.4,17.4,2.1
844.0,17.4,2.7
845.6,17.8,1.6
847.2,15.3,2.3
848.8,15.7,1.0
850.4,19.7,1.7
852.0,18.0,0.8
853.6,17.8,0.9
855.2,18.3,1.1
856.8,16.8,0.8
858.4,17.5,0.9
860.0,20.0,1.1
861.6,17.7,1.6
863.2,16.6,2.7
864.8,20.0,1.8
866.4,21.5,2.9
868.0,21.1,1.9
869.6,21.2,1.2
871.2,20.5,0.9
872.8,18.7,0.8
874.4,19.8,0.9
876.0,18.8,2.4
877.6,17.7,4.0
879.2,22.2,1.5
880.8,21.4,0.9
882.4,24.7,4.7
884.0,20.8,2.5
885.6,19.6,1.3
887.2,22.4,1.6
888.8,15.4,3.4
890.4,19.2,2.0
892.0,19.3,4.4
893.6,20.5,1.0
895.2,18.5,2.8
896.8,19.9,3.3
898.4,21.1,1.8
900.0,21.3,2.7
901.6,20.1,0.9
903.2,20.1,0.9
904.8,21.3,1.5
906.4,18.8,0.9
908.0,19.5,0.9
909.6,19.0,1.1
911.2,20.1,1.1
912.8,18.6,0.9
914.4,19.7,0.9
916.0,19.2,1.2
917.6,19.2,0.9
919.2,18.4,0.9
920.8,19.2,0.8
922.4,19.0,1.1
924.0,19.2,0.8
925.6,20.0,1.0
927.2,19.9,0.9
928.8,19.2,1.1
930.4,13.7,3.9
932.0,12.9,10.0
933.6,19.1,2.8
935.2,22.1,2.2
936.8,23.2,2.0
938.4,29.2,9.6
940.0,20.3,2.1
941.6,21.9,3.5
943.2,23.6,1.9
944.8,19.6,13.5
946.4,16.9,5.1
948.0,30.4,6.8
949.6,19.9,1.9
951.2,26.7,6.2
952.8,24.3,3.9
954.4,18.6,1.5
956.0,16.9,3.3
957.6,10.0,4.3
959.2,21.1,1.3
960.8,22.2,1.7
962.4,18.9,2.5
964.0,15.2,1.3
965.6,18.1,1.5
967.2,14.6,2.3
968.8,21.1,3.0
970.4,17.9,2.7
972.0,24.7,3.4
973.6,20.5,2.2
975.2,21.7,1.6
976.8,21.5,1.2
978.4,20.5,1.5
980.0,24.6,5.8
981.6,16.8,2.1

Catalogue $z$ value 0.636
